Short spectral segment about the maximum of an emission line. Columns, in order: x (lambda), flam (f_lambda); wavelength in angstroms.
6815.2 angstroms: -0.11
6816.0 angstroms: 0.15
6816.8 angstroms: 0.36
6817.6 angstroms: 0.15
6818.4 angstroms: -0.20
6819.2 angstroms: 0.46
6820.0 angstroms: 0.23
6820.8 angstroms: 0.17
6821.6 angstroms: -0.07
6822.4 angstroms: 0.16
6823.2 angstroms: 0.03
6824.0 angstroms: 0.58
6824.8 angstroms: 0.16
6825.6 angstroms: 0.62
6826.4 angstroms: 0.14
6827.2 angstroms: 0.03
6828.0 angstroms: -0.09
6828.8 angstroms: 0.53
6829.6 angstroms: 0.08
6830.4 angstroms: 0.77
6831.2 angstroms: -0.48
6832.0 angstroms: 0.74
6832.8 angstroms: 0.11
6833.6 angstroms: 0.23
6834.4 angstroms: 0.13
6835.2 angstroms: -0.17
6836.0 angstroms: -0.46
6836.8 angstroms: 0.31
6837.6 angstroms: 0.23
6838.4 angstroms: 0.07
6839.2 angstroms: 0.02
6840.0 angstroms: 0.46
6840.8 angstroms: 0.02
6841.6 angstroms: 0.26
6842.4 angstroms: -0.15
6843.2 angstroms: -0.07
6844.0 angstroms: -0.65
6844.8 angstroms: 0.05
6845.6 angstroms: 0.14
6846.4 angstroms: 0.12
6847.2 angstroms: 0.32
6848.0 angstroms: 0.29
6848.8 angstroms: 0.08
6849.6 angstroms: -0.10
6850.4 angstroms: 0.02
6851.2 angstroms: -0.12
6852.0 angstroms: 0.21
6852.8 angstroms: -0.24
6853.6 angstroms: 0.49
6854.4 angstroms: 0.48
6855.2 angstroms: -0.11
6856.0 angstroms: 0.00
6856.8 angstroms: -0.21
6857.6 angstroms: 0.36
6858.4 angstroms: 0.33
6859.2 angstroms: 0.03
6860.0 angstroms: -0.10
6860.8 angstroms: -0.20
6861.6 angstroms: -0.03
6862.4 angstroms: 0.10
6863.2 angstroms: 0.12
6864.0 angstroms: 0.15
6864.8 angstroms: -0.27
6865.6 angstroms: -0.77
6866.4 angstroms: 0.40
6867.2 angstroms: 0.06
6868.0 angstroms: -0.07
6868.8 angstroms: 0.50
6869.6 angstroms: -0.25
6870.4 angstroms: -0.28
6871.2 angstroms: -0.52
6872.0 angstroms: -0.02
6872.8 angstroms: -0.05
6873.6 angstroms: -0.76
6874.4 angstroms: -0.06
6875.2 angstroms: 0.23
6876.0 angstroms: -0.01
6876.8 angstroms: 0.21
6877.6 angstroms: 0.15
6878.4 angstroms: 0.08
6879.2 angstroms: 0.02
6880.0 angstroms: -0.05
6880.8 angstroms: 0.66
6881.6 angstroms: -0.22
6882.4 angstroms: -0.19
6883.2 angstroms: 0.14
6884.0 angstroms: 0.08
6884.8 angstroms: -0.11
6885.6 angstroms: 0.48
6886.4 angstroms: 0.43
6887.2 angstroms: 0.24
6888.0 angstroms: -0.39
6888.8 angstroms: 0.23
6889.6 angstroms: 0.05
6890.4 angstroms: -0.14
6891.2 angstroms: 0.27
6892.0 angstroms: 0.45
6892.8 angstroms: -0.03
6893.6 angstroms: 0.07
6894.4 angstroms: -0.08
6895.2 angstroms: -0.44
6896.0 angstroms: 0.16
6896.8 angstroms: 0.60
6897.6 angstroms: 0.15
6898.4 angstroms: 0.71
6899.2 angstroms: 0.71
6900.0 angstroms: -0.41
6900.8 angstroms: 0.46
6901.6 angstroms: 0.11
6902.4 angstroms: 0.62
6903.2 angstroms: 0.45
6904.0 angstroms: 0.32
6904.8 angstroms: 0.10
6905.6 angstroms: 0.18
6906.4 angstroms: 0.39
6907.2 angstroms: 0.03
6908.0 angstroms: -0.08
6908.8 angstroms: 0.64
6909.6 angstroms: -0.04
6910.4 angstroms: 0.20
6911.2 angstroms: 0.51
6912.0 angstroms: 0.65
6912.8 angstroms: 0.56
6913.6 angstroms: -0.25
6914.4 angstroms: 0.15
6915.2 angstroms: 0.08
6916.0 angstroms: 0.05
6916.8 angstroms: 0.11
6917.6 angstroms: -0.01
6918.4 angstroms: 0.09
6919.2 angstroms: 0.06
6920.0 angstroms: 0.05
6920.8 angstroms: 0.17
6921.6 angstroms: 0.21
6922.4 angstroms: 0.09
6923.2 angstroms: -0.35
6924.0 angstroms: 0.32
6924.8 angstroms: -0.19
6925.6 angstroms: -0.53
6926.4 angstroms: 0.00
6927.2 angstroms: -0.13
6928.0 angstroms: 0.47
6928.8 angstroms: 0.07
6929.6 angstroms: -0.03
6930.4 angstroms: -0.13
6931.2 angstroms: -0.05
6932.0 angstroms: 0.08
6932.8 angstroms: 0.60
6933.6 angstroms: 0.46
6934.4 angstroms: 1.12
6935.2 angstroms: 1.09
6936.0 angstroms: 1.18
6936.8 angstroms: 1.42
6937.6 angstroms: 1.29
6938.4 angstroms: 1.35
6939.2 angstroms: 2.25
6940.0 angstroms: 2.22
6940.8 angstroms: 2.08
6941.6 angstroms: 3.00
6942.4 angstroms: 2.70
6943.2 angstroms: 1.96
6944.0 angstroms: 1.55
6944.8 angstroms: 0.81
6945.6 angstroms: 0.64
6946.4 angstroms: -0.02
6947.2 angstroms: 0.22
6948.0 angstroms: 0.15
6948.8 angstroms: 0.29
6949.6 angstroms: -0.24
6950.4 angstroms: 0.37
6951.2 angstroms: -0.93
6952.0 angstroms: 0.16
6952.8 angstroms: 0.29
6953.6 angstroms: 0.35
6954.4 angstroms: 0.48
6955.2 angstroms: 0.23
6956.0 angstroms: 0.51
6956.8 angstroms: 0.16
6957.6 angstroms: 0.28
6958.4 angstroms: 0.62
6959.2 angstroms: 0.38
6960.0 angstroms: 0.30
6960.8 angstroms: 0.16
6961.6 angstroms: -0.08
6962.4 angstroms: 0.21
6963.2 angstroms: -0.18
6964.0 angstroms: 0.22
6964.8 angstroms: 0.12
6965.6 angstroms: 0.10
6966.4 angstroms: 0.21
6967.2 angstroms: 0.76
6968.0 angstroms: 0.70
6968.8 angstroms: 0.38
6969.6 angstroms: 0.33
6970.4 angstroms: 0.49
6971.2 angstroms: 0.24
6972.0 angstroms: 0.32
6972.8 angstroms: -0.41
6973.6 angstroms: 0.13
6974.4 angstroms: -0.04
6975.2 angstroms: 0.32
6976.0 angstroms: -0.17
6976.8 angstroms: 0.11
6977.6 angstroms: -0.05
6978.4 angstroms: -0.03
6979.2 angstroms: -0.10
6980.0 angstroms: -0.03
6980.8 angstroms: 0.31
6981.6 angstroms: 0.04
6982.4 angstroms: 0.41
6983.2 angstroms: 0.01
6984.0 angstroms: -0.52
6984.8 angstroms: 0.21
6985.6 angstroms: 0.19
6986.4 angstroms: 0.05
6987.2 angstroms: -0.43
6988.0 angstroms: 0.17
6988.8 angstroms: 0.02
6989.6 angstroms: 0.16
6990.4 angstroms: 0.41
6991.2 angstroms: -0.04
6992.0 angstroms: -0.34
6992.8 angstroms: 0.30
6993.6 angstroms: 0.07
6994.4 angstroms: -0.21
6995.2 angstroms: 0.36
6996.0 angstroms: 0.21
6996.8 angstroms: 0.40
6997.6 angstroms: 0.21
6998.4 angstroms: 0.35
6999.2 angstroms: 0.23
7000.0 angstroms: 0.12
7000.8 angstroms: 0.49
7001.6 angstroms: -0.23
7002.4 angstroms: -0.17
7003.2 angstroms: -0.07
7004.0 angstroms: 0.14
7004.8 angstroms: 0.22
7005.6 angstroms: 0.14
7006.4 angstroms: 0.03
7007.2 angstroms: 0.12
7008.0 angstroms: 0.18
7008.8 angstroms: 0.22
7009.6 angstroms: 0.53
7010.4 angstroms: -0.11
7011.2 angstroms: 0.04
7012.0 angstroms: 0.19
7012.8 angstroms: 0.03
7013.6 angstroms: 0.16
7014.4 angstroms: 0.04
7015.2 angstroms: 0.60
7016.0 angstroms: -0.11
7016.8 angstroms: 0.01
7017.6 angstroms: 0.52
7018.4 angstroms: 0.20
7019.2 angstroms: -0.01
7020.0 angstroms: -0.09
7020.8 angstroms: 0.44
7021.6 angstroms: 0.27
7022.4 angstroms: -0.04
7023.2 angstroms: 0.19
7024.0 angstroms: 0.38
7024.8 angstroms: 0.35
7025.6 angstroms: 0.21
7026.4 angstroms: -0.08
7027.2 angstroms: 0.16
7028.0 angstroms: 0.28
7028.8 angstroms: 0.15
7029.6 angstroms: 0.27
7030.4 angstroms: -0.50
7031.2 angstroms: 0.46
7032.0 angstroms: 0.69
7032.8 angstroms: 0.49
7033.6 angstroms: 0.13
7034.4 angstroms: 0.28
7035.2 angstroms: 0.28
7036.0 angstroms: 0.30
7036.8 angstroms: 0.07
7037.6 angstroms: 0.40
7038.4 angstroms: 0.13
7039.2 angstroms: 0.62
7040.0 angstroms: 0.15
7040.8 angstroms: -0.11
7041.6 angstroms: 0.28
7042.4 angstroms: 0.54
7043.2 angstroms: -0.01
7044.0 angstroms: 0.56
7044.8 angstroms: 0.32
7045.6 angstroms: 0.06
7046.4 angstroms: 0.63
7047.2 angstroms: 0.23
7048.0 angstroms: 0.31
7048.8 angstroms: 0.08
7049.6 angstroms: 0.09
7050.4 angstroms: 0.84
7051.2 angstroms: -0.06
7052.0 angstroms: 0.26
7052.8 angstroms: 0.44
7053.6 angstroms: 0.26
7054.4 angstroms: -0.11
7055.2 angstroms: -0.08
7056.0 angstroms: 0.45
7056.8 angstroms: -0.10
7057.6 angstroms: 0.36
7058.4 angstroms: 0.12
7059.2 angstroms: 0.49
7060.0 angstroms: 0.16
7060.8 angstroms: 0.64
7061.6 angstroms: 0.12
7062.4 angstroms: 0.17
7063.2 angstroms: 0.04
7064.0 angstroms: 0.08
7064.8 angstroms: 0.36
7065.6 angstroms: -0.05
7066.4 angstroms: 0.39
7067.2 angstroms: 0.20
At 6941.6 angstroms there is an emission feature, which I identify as [O II]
